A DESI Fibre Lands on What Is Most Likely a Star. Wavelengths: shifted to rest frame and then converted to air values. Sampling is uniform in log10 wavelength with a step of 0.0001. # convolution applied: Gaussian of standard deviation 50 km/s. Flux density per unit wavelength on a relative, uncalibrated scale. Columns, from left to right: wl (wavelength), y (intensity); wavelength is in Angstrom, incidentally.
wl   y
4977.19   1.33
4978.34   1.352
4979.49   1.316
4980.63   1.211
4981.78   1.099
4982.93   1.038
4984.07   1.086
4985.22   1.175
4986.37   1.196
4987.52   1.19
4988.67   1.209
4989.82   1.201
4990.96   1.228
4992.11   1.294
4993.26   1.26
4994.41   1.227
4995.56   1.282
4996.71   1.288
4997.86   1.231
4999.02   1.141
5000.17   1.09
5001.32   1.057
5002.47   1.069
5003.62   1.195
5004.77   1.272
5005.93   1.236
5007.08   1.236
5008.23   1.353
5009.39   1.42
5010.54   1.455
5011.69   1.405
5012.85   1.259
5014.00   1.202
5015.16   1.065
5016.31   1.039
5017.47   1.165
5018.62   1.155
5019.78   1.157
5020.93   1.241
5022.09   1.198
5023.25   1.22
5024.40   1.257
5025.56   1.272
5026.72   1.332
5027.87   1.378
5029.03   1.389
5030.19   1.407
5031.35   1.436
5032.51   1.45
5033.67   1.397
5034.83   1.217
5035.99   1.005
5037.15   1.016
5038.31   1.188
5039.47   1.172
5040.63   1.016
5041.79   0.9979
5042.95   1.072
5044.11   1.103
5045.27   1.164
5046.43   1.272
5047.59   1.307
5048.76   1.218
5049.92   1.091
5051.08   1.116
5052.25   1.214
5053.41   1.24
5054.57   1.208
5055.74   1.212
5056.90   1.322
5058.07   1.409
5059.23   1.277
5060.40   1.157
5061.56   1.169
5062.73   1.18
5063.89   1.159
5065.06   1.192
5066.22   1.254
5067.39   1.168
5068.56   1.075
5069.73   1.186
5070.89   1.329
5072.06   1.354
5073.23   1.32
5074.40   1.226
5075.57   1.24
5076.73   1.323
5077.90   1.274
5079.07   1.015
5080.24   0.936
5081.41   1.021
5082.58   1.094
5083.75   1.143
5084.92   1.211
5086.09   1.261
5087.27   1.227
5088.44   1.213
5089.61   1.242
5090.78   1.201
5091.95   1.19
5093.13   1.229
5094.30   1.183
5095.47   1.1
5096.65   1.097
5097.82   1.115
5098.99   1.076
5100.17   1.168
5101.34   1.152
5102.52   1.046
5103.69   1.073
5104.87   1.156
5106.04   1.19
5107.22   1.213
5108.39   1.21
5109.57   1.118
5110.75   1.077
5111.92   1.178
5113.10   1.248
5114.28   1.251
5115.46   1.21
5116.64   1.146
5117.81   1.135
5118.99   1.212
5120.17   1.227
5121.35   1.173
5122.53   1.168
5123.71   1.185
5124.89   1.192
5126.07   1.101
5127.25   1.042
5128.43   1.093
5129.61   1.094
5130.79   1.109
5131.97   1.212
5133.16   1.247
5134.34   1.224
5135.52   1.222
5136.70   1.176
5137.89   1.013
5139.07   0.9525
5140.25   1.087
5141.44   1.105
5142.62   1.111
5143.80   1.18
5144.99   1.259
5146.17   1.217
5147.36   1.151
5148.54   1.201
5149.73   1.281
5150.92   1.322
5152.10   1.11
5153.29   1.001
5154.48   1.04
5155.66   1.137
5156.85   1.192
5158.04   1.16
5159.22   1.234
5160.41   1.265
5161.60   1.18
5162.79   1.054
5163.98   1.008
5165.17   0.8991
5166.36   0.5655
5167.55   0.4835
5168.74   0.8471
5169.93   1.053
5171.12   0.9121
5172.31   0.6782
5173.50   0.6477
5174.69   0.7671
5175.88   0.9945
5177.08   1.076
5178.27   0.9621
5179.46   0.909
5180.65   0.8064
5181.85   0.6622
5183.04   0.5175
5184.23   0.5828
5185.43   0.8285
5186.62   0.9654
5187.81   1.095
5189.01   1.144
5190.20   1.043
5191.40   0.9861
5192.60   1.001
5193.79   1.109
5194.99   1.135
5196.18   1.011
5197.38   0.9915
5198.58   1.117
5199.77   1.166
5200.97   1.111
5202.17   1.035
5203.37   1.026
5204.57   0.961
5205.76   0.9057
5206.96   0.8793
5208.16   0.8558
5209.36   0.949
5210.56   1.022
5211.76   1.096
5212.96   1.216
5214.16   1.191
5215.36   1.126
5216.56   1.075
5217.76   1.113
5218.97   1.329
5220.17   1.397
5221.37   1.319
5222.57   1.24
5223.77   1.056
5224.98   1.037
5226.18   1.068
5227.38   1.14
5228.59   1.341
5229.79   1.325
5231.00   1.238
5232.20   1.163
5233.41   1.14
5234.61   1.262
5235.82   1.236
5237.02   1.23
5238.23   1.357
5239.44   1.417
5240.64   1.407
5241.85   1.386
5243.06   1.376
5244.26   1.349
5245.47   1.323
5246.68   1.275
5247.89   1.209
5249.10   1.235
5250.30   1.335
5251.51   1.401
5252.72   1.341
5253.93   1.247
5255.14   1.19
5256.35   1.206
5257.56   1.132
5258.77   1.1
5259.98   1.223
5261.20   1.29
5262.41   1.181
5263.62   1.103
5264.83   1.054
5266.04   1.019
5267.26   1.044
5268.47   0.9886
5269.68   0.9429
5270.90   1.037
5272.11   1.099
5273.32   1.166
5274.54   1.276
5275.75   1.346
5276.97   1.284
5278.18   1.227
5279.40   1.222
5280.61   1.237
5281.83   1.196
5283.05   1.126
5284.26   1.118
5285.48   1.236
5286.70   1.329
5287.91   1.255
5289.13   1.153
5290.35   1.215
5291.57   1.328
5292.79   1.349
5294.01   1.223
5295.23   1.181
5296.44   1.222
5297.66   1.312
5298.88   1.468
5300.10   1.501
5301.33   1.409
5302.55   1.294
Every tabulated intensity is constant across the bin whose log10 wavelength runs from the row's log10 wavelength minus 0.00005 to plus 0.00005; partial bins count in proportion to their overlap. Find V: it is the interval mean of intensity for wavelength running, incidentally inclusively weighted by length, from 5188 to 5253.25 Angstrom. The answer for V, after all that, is 1.17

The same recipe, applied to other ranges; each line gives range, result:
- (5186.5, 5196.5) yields 1.06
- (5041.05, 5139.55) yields 1.17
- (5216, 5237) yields 1.21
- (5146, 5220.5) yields 1.01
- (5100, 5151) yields 1.16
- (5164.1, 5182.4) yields 0.823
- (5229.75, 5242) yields 1.28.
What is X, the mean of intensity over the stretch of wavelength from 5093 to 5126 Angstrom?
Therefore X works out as 1.16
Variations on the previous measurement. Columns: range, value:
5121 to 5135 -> 1.15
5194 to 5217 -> 1.05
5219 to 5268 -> 1.24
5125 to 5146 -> 1.13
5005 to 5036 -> 1.28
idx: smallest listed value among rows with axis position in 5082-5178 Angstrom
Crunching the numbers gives 0.4835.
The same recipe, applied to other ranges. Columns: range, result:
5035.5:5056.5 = 0.9979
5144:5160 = 1.001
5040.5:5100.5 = 0.936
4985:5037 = 1.005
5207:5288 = 0.8558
